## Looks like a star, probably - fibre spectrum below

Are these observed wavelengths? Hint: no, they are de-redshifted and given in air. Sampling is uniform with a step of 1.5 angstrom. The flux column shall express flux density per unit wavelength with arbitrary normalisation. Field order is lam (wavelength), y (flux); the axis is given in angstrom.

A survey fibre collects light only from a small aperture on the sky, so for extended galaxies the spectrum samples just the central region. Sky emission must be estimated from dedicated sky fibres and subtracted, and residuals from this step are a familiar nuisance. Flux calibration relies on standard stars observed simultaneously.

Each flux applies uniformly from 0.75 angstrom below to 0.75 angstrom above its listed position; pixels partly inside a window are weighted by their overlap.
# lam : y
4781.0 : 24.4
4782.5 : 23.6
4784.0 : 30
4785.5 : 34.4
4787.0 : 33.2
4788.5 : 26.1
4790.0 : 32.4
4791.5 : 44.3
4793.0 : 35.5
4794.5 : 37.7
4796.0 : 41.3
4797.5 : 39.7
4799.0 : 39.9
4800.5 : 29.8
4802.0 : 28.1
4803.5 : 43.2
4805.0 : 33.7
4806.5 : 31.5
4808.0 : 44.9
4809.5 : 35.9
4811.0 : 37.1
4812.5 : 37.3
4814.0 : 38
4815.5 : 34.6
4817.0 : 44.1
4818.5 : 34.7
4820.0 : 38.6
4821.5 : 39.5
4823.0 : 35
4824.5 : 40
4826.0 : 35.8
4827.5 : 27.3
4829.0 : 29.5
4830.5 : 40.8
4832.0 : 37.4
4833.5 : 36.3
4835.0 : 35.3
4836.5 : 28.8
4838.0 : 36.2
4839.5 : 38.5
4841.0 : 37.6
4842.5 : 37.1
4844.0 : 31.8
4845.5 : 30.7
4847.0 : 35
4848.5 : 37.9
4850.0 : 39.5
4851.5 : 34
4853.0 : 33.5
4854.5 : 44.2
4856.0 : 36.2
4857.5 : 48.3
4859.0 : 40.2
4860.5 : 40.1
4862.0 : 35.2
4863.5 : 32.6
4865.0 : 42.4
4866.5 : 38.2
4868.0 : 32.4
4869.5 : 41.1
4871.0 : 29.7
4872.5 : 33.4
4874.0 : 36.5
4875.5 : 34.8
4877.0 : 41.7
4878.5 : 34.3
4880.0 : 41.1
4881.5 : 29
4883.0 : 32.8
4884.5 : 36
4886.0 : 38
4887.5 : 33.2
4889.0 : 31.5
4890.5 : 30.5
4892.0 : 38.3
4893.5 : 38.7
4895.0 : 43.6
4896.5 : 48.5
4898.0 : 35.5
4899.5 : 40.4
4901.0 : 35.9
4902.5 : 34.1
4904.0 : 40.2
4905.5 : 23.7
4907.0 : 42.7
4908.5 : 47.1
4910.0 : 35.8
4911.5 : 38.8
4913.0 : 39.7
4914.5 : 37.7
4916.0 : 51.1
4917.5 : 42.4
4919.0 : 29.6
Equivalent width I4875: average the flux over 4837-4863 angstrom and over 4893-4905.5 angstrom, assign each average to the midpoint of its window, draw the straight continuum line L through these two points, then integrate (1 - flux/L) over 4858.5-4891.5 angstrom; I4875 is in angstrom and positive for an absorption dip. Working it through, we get 2.0 angstrom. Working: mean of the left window 37.3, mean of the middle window 35.7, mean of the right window 38.7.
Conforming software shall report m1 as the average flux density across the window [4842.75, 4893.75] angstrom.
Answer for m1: 36.2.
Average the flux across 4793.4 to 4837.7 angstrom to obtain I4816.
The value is 36.4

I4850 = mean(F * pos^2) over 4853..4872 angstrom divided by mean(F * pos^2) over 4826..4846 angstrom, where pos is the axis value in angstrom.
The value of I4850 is 1.12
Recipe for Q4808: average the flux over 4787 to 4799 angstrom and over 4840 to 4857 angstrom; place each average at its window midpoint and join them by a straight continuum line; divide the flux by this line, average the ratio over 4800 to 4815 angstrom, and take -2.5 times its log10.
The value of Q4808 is 0.02 mag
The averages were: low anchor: 36.7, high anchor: 36.4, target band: 36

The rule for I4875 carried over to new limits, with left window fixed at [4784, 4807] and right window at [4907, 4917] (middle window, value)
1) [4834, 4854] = 1.5 angstrom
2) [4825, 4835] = 0.7 angstrom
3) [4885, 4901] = 1.2 angstrom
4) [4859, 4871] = 0.6 angstrom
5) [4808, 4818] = -0.6 angstrom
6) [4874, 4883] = 0.9 angstrom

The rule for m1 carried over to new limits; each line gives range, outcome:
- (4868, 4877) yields 35.4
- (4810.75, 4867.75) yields 36.8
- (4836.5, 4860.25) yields 37.2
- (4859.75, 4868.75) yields 36.8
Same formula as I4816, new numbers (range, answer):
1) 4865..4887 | 35.8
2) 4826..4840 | 34.5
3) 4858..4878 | 36.9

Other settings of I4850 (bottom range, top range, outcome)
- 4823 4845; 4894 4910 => 1.14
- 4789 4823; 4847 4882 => 1.02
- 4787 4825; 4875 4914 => 1.05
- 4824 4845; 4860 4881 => 1.06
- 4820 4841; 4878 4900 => 1.06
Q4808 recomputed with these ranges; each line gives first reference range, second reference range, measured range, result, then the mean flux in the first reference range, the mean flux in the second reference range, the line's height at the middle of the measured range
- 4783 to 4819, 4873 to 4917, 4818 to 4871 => 0.008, 36.1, 37.6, 36.8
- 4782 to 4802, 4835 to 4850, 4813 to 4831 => -0.050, 34.4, 35.1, 34.8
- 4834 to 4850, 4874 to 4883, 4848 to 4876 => -0.055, 35.1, 35.9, 35.6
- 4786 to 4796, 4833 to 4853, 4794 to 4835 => -0.043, 35.3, 35.2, 35.3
